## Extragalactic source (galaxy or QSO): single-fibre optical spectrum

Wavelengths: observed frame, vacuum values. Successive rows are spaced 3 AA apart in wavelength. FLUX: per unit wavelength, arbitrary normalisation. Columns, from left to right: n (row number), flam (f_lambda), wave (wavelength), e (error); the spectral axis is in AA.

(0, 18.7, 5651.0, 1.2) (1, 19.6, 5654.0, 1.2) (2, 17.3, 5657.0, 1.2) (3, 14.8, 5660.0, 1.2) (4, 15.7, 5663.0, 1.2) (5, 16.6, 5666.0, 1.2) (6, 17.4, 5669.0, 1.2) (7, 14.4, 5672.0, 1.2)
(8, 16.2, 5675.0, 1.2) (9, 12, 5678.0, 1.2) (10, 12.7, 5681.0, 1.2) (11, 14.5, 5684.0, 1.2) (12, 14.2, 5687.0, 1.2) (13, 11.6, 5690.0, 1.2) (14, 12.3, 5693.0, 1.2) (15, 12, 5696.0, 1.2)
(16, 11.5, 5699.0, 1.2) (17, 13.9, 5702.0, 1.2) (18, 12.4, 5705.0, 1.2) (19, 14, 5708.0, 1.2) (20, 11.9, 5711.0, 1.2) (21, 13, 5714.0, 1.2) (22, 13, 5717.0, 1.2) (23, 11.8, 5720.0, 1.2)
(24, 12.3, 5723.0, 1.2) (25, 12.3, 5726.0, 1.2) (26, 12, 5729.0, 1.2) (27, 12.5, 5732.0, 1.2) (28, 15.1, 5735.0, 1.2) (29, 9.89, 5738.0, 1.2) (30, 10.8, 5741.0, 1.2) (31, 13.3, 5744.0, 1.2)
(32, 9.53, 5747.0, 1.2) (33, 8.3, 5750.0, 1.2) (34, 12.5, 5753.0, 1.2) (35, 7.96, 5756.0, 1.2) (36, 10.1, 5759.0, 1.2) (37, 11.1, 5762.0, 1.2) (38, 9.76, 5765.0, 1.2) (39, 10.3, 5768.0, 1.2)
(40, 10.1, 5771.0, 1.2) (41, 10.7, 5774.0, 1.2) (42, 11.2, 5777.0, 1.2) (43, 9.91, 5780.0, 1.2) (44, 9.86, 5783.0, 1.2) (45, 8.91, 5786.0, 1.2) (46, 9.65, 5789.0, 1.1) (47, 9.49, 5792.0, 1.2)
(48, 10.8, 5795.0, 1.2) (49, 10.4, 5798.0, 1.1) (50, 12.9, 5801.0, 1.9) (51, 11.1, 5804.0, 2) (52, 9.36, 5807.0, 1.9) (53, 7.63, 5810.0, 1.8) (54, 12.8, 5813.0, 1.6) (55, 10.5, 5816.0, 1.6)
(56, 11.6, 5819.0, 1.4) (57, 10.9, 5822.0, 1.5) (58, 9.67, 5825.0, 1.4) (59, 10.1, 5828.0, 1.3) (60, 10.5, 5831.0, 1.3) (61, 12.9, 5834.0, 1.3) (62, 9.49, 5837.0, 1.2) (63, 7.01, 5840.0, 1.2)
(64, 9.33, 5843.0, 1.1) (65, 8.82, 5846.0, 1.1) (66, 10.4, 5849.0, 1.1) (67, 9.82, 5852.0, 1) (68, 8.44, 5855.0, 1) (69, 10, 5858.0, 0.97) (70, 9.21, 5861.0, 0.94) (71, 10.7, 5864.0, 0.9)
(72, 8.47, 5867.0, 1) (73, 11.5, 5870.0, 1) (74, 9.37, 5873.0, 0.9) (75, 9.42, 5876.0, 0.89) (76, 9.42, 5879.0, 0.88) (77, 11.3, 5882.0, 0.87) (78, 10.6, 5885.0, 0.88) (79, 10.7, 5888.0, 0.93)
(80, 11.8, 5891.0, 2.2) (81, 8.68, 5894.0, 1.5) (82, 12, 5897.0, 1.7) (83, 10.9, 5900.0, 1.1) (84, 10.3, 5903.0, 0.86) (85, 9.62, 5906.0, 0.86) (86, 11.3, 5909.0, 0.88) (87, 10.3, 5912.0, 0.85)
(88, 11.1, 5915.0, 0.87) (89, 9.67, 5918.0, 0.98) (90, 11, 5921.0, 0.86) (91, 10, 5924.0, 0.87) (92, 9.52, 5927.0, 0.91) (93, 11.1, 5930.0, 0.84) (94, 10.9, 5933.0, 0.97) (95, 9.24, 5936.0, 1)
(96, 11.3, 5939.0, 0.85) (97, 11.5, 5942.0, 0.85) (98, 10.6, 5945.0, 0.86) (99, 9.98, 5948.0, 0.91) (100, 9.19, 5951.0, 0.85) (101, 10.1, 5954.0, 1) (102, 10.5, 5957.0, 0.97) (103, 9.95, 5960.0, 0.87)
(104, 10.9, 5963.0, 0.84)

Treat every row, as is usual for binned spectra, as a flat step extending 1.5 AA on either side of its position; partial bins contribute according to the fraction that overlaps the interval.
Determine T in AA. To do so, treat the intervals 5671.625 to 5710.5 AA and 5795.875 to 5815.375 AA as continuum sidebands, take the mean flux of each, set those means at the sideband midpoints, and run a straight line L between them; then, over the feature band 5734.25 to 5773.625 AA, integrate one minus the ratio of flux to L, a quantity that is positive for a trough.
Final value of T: 4.06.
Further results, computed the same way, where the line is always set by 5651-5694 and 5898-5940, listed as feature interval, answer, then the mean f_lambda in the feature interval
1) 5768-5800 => 7.0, 10.2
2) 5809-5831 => 3.2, 10.5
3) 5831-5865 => 6.1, 9.67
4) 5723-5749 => 3.8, 11.9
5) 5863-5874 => 1.4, 10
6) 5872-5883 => 1.4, 9.84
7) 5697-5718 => 2.4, 12.8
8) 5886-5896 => 0.5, 10.5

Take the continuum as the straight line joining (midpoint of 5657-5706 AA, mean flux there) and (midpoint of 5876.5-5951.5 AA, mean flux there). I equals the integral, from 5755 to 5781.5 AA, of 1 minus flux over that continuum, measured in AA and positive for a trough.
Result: 5.3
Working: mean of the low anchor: 14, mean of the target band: 10.2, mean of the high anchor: 10.5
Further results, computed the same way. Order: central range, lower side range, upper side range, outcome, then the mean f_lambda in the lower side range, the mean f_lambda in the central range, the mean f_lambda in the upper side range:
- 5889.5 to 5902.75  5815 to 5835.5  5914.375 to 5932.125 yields -0.34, 10.9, 10.8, 10.4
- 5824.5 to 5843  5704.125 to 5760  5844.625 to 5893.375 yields 0.93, 11.7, 9.91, 9.98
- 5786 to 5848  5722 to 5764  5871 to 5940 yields 3.69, 11.2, 10.2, 10.4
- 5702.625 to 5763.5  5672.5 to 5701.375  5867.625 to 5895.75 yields 3.47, 13.1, 11.7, 10.3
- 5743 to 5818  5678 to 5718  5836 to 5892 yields 6.42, 12.8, 10.3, 9.76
